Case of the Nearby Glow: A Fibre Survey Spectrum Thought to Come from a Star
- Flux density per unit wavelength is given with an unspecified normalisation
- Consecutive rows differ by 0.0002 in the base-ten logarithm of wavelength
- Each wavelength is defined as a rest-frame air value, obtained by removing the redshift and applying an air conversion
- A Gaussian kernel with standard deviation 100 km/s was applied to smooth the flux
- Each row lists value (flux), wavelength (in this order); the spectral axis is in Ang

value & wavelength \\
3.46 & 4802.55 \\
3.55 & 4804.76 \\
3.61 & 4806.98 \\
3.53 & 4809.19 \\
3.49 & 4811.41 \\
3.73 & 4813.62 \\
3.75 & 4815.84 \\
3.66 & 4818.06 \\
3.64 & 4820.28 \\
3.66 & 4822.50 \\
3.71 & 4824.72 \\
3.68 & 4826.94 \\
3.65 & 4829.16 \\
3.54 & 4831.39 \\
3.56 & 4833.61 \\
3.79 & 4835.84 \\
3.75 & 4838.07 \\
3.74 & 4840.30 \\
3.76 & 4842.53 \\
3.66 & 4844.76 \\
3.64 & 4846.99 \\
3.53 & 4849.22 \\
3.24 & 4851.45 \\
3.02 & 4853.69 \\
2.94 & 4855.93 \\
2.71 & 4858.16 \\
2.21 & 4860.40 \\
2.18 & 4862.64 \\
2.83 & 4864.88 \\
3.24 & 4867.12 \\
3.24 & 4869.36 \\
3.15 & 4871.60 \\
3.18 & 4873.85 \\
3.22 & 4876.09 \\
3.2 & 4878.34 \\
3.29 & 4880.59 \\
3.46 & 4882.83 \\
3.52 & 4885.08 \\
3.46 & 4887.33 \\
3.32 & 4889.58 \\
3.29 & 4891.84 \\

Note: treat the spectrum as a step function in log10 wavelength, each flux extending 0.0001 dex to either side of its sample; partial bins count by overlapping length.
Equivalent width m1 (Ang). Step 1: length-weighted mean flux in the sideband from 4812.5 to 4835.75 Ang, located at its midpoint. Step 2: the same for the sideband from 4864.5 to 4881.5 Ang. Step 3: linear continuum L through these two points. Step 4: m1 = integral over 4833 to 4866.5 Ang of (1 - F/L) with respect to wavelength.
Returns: 1.9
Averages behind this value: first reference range 3.66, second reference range 3.18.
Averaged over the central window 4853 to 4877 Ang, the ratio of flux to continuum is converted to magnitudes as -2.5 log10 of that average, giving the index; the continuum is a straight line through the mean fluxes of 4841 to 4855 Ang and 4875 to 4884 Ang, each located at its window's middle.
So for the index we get 0.17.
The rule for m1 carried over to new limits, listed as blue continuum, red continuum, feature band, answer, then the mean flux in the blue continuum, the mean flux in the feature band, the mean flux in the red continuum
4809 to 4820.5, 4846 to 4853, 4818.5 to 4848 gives -1.19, 3.64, 3.68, 3.44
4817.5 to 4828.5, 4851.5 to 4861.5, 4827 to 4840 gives -1.07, 3.67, 3.66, 2.77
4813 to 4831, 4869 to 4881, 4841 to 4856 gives 0.02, 3.68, 3.44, 3.21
